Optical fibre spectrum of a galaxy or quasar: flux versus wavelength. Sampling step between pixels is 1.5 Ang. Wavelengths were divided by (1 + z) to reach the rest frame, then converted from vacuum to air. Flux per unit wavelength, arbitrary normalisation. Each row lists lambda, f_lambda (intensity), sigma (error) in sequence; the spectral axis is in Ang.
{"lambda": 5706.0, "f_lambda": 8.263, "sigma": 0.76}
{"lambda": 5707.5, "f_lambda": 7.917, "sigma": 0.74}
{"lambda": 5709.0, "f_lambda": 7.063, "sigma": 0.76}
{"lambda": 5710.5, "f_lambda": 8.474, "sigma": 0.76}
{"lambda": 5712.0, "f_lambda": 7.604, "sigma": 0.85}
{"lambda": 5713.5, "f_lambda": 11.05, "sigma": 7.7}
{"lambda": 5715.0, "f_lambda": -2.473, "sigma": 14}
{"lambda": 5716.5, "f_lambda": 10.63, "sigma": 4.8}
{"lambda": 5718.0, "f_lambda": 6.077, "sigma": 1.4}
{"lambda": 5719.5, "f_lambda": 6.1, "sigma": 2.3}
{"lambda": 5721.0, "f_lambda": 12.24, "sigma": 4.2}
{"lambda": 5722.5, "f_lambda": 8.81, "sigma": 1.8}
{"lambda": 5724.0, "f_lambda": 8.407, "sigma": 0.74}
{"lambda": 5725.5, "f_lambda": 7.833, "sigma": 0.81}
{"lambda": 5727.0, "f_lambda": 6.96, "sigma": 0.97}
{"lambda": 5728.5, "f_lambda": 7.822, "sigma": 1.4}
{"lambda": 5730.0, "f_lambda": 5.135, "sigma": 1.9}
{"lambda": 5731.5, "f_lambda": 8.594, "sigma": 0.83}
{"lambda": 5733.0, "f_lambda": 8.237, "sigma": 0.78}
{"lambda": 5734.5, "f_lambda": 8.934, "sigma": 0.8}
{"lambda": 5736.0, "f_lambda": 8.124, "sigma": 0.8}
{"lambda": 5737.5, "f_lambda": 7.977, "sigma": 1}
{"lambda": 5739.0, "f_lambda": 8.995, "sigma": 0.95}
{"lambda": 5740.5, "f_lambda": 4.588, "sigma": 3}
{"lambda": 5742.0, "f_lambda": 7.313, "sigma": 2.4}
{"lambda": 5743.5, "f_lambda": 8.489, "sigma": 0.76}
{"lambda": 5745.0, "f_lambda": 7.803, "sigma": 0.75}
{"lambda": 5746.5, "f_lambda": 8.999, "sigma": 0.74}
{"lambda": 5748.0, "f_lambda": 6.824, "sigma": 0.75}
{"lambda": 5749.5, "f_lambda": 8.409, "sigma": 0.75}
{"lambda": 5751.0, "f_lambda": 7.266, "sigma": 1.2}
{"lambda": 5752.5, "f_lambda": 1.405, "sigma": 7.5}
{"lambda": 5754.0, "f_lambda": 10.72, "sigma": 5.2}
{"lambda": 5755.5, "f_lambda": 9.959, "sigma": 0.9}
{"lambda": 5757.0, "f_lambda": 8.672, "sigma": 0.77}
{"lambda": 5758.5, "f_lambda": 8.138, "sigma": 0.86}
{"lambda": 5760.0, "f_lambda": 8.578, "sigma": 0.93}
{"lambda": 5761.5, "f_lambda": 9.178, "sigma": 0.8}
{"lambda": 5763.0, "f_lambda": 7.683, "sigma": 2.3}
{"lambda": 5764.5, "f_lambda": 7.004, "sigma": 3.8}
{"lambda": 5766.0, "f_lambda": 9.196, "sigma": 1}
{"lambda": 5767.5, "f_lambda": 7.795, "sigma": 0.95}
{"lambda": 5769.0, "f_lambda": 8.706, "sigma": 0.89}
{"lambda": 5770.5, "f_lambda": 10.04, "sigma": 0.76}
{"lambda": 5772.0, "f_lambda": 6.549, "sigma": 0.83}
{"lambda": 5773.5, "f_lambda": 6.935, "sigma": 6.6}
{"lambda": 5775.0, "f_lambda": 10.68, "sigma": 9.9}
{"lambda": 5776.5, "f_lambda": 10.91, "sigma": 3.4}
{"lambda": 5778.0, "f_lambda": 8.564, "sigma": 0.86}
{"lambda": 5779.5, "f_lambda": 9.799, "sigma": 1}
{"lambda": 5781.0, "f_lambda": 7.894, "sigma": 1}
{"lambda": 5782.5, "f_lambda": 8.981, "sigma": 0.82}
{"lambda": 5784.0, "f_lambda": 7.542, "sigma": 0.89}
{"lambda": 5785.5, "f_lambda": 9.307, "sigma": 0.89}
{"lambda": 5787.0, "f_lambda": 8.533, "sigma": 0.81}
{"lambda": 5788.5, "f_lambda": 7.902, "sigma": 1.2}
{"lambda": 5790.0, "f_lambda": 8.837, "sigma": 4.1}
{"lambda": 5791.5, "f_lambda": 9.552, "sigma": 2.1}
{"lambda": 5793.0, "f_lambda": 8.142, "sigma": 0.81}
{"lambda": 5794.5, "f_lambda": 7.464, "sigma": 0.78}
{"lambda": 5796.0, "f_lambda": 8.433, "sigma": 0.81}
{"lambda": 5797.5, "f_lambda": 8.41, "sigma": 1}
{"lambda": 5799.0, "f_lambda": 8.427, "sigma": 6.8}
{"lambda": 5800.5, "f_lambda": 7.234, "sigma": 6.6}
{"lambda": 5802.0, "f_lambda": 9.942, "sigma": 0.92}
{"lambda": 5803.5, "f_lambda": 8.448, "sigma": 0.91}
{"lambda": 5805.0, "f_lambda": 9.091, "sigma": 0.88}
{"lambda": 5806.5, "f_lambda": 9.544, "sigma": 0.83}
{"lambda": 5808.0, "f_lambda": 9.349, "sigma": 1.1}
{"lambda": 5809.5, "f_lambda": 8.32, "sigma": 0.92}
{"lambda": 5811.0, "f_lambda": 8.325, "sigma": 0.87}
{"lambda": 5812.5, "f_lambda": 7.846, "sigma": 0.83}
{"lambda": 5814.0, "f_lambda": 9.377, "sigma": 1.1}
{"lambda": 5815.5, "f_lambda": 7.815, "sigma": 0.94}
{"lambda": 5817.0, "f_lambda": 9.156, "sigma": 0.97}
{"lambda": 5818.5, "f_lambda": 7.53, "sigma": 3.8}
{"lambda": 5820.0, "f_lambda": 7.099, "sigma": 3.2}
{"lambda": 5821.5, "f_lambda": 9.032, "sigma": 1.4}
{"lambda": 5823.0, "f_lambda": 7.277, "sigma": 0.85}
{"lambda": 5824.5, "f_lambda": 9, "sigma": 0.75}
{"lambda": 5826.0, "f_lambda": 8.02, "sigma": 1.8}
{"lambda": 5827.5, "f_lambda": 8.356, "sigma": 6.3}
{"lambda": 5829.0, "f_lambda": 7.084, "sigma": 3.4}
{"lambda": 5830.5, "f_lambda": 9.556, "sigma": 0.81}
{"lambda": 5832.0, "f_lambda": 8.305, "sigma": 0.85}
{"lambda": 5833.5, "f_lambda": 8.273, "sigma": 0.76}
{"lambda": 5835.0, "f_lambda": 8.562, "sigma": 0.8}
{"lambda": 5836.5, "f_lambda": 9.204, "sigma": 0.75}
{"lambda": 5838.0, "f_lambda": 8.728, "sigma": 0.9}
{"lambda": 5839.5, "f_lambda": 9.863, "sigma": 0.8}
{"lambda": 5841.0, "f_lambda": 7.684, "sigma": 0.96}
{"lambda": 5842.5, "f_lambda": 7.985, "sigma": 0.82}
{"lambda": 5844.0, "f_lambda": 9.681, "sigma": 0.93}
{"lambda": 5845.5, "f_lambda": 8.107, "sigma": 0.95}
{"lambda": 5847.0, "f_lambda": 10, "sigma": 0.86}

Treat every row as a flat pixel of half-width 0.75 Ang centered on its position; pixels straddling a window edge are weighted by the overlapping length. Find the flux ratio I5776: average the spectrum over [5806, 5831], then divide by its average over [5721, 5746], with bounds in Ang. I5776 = 1.06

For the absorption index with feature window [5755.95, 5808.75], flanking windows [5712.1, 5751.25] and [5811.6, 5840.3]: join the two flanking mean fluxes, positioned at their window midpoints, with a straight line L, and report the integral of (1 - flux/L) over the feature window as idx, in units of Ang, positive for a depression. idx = -3.6 Ang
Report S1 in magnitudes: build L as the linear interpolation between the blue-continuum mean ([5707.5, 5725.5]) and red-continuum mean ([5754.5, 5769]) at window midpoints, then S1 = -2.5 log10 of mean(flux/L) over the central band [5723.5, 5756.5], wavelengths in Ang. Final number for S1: 0.059 mag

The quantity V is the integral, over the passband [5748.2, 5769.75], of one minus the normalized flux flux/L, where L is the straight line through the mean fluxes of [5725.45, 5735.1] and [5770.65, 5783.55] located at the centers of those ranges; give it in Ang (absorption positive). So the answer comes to 0.87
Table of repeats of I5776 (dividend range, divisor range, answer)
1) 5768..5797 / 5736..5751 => 1.12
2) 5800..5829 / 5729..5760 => 1.09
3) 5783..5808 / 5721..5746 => 1.09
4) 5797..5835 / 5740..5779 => 1.04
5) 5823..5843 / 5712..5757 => 1.11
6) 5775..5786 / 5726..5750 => 1.18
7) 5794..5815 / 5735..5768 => 1.09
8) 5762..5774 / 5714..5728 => 1.11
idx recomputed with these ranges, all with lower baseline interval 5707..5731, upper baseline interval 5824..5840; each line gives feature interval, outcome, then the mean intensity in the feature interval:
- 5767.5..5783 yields -1.6 Ang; 8.85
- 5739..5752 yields 0.5 Ang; 7.43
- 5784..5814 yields -1.1 Ang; 8.58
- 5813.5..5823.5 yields 0.3 Ang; 8.18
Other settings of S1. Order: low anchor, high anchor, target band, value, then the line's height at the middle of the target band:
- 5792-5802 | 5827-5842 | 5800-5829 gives -0.01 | 8.37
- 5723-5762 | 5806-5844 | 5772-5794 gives -0.08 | 8.14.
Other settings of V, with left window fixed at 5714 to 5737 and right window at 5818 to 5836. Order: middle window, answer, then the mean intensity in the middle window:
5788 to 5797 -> -0.51 Ang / 8.4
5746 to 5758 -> -0.16 Ang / 7.76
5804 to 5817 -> -1.05 Ang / 8.73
